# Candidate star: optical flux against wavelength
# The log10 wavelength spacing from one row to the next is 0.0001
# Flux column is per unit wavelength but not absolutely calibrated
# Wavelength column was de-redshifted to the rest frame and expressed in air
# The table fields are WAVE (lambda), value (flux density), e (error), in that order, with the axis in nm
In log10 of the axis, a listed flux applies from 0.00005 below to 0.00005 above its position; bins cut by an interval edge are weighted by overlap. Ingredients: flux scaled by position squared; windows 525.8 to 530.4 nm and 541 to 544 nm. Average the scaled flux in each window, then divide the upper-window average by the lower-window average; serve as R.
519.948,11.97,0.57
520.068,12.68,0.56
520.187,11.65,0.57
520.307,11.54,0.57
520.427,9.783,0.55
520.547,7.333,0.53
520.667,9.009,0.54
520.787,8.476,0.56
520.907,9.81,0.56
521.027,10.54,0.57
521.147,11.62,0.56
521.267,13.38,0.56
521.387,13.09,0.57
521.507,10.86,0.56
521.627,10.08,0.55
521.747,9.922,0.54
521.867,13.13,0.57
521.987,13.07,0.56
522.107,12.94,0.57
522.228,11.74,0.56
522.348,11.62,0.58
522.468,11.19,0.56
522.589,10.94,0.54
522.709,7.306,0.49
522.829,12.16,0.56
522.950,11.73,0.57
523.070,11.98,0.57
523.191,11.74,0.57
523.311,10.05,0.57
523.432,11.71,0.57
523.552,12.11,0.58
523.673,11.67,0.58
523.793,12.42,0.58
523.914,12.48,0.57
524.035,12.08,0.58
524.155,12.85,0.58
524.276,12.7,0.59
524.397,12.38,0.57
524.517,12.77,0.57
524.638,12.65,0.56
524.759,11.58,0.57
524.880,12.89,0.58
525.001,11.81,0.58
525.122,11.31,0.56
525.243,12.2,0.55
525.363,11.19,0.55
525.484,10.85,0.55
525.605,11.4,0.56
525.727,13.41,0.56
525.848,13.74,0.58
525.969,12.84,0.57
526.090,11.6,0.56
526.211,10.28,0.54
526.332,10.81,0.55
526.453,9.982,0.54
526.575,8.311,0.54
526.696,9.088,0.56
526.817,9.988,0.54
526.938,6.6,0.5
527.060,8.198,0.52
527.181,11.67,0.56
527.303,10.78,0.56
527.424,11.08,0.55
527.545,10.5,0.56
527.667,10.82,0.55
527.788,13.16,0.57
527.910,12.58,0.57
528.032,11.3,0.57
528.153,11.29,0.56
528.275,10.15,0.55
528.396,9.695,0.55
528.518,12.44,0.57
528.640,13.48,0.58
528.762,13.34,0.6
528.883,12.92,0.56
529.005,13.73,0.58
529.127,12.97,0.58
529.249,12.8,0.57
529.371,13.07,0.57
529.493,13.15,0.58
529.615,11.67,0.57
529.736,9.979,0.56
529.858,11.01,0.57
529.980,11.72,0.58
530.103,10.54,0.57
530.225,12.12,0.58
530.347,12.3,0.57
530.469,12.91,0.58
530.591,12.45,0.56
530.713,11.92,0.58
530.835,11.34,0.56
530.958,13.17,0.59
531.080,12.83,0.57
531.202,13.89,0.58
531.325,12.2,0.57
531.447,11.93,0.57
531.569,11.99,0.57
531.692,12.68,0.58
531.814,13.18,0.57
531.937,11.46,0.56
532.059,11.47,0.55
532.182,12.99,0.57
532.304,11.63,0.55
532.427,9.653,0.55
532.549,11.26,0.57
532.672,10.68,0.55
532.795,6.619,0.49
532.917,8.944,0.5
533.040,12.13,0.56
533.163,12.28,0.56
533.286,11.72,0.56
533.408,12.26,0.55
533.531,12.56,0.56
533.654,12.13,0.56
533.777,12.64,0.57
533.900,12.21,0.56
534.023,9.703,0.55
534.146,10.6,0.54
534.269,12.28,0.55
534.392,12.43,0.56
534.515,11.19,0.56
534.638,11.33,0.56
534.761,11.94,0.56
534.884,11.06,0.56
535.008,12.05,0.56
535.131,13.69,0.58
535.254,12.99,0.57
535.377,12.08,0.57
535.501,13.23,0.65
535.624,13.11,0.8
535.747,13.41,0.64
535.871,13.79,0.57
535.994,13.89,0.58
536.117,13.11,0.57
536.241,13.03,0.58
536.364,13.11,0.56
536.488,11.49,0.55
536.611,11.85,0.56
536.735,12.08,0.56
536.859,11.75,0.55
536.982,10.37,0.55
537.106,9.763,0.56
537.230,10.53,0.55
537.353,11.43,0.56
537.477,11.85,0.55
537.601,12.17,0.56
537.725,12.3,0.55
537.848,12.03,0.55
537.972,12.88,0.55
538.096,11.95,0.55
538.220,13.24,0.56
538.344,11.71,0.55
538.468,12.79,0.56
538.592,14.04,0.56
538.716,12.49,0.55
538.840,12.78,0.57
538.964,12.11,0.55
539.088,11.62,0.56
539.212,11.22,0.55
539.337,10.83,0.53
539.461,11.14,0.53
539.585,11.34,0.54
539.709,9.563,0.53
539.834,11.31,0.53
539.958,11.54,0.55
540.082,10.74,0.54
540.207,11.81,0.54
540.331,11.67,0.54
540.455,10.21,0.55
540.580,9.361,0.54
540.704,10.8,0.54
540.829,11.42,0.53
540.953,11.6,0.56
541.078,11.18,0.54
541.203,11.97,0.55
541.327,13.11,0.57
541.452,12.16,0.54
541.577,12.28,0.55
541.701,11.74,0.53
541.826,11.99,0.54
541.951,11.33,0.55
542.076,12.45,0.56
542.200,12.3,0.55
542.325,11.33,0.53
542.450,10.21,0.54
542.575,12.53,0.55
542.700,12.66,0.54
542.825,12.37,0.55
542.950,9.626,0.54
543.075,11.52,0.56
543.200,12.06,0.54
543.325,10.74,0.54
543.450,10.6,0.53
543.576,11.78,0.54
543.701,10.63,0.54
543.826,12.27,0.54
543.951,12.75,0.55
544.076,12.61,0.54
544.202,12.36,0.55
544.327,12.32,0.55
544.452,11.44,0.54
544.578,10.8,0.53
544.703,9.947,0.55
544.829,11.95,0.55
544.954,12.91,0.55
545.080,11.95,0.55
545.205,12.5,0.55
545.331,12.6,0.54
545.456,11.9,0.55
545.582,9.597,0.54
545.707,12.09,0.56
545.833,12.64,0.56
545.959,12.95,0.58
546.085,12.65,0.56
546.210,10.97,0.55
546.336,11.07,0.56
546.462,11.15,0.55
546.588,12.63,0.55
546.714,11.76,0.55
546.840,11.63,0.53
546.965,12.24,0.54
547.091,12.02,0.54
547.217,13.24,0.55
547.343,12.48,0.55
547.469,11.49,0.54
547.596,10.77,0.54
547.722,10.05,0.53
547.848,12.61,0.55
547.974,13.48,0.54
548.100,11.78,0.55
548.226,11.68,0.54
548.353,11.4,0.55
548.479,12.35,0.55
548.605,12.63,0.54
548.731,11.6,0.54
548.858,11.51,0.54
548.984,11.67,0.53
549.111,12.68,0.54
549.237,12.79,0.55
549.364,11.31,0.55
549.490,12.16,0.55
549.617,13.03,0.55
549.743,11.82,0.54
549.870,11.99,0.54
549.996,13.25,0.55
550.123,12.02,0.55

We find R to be 1.09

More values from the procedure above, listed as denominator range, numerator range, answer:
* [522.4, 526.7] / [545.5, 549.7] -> 1.12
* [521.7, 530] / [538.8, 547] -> 1.07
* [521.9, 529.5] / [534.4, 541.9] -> 1.08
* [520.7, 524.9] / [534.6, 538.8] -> 1.12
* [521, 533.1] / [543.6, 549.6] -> 1.10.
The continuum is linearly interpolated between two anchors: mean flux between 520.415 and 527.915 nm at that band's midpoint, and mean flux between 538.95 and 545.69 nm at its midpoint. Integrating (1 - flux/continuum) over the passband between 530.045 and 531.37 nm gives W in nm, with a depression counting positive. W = -0.116 nm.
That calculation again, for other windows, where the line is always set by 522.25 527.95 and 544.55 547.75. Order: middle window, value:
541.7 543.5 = 0.024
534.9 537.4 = -0.159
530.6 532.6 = -0.110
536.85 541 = 0.037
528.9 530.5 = -0.100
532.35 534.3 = 0.073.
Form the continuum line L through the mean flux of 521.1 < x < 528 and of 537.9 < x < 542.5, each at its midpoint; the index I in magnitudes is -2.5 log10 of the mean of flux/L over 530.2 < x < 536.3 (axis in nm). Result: -0.04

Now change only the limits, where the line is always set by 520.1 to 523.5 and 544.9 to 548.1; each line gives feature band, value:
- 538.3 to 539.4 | -0.05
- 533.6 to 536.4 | -0.08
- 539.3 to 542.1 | 0.04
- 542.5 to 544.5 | 0.01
